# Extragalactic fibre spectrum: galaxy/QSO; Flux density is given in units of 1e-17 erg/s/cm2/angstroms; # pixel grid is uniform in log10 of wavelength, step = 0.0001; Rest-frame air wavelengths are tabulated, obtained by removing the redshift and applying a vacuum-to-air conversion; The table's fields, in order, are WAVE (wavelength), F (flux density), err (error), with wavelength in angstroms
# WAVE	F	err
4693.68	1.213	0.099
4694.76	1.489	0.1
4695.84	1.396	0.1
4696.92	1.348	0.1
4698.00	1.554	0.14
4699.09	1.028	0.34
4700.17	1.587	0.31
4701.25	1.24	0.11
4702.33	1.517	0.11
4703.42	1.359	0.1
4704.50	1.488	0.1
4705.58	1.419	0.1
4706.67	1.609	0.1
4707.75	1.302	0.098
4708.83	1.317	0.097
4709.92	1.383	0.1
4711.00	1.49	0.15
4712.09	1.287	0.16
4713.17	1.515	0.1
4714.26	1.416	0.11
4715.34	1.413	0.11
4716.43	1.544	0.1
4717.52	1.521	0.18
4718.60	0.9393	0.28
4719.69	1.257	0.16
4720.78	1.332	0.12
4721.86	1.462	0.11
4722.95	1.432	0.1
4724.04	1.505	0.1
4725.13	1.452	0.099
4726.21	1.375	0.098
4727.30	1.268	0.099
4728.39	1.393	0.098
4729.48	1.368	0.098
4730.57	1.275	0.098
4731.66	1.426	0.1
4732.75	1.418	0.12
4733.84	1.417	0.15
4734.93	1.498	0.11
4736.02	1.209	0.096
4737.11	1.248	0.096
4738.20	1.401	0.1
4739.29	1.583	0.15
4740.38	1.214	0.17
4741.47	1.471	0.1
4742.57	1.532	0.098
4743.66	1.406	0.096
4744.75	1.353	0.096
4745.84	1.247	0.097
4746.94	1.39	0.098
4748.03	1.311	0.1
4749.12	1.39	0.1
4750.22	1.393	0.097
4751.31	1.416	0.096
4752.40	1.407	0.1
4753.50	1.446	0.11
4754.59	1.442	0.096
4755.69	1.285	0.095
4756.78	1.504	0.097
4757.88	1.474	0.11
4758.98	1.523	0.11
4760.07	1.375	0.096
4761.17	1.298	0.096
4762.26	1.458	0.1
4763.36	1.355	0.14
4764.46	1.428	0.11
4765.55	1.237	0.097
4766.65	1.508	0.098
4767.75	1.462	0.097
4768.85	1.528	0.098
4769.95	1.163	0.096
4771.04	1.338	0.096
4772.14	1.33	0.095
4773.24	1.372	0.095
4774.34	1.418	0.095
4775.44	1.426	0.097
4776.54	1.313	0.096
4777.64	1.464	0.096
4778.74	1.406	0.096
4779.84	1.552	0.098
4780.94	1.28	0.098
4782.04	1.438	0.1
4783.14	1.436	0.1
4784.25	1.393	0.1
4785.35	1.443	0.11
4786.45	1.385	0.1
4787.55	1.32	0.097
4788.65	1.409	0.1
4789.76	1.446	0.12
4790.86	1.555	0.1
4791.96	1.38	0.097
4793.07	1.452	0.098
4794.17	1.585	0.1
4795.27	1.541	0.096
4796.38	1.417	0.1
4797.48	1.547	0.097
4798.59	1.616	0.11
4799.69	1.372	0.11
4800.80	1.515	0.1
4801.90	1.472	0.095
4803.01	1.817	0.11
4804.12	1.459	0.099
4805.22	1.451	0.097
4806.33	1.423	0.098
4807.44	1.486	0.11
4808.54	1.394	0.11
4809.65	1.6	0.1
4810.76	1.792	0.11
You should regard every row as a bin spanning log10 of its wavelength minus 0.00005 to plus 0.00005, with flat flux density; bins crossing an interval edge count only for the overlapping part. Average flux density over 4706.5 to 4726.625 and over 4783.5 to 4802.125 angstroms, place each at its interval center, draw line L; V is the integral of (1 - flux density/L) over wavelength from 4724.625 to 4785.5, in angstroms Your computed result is 1.5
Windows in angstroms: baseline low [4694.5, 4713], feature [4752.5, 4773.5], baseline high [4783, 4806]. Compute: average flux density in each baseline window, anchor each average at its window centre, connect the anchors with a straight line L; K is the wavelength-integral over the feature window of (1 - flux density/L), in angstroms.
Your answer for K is 0.8 angstroms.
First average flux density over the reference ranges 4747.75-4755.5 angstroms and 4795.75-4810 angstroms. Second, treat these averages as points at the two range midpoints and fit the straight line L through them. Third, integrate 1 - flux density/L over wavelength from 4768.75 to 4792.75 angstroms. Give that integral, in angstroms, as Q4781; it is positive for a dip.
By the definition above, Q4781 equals 1.0 angstroms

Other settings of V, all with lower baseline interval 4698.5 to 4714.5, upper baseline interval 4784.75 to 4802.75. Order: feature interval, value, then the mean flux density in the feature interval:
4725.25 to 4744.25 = 0.5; 1.38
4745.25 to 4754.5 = 0.4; 1.38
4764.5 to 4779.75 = 0.7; 1.39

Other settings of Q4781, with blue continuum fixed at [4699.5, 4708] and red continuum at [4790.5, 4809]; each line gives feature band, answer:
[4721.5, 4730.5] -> 0.3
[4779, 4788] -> 0.5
